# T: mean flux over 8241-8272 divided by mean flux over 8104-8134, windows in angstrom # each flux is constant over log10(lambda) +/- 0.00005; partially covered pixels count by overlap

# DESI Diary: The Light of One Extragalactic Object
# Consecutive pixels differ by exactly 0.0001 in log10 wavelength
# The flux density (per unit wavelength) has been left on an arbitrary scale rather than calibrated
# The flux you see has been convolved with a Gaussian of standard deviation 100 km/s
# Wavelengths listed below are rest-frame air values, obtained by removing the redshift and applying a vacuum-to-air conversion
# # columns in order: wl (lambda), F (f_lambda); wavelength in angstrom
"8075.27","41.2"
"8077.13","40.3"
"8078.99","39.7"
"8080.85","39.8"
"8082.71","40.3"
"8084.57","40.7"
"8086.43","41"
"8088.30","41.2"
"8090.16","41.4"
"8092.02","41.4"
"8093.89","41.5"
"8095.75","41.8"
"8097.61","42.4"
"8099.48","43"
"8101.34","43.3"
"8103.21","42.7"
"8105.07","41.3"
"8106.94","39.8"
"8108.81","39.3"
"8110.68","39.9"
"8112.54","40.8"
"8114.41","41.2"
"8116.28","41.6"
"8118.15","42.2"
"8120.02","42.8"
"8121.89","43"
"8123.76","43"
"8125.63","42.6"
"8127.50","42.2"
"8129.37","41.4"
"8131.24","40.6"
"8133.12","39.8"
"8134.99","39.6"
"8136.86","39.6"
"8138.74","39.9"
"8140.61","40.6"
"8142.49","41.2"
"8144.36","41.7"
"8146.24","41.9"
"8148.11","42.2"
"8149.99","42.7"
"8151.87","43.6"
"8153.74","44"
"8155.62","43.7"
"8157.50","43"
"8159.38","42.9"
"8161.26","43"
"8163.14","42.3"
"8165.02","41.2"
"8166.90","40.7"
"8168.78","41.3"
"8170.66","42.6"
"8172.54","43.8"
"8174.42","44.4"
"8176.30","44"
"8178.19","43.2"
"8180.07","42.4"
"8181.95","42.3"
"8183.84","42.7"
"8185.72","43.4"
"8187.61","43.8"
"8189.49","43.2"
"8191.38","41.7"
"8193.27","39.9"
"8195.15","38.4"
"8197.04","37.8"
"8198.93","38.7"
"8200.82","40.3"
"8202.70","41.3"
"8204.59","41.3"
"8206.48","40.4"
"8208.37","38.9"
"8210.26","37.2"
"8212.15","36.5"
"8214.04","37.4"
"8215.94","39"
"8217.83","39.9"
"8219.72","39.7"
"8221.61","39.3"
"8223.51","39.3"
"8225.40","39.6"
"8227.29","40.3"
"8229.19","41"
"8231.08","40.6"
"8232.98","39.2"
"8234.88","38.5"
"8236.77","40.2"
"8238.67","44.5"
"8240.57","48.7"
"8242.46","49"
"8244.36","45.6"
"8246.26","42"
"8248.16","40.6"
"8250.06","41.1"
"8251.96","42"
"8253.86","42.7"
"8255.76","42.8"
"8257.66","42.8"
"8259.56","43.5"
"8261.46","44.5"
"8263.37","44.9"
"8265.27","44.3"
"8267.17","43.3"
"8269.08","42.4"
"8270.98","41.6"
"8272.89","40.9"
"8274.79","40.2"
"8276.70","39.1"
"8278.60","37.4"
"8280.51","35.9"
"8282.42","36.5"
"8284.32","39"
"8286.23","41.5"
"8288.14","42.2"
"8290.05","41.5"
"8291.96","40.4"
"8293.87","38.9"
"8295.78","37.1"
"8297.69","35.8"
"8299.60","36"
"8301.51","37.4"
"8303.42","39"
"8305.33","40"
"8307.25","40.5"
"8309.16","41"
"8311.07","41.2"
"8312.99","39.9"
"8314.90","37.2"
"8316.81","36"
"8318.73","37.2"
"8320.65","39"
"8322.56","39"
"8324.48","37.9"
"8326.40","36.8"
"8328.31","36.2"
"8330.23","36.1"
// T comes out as 1.0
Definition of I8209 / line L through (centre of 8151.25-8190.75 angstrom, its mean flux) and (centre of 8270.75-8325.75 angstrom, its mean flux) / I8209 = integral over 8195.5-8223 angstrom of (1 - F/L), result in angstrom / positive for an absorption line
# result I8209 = 1.7 angstrom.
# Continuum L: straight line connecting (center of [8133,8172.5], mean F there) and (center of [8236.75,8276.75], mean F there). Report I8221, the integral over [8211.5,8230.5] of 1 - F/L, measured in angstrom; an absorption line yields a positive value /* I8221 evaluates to 1.54 angstrom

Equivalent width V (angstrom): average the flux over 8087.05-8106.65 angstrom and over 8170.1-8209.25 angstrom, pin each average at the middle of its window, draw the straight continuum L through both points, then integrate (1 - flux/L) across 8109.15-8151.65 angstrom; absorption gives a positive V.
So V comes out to 0.4 angstrom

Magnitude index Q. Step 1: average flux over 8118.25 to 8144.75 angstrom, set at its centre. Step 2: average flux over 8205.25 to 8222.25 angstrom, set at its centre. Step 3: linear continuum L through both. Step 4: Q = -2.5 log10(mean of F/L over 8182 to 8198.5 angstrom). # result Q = -0.05 mag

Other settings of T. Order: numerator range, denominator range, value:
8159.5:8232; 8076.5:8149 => 0.99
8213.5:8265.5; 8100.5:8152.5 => 1.01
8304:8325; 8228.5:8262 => 0.91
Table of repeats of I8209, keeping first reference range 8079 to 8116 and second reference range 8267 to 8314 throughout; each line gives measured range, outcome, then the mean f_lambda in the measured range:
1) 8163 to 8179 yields -0.83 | 42.6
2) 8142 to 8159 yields -0.84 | 42.7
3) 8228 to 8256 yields -1.85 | 42.5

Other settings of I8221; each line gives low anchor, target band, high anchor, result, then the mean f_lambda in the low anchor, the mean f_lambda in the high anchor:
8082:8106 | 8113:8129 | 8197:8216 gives -0.5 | 41.7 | 39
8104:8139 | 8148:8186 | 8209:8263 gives -1.5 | 41.1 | 41.4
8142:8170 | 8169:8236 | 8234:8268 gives 3.5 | 42.4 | 43.4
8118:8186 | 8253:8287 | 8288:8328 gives -1.5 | 42.2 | 38.7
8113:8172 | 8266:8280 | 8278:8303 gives -0.6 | 41.9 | 38.5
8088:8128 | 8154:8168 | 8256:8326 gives -0.4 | 41.8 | 39.9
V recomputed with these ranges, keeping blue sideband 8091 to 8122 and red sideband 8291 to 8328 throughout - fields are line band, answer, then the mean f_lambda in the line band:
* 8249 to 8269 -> -2.0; 43.1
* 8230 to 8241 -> -0.6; 41.6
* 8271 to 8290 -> -0.3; 39.4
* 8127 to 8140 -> 0.3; 40.4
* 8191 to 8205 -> 0.1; 39.8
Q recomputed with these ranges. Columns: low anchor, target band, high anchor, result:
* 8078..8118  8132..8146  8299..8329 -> 0.007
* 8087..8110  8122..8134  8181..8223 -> -0.015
